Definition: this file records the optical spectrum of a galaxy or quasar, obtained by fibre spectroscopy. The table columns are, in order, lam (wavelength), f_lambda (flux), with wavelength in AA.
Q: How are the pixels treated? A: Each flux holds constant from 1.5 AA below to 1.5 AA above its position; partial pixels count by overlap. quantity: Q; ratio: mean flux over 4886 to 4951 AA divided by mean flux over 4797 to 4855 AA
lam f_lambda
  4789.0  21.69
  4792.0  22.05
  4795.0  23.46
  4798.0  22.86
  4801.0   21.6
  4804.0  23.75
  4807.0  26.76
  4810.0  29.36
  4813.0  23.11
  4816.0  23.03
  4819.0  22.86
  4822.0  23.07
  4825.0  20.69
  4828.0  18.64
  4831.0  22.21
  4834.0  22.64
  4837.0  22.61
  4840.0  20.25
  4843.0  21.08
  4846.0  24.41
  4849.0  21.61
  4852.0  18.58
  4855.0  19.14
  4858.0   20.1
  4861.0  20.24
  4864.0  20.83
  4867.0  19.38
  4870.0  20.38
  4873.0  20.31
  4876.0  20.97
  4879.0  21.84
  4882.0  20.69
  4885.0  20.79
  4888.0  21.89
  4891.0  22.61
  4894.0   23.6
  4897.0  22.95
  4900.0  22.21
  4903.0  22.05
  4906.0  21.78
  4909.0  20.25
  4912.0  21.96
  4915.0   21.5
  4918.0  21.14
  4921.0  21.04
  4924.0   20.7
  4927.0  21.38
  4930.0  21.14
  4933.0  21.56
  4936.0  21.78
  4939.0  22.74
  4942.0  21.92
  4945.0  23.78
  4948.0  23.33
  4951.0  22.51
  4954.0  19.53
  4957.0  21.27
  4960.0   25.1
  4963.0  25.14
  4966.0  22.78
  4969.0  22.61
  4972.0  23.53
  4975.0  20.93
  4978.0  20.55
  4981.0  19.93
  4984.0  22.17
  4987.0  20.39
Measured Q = 0.98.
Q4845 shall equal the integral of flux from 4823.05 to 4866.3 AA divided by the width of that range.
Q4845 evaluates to 20.9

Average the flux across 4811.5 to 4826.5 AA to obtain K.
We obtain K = 22.6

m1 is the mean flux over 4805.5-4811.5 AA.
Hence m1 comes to 28.1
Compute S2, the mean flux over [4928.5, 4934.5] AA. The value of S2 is 21.3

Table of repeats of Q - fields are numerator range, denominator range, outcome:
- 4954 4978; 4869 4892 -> 1.07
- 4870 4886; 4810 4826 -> 0.90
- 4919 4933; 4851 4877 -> 1.06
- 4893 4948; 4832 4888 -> 1.05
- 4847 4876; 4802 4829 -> 0.86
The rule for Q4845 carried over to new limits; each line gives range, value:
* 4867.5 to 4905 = 21.6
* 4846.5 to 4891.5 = 20.7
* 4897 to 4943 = 21.6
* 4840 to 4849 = 22.1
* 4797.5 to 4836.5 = 23.1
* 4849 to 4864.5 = 19.9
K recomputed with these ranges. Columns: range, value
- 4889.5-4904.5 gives 22.7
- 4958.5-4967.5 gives 24.3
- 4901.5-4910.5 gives 21.4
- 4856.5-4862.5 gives 20.2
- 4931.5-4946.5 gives 22.4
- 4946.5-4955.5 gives 21.8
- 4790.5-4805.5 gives 22.7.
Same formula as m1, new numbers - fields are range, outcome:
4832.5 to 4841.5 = 21.8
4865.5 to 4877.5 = 20.3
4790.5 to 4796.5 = 22.8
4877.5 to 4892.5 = 21.6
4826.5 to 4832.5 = 20.4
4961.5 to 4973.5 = 23.5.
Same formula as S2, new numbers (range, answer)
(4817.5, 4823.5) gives 23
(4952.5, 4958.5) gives 20.4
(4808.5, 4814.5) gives 26.2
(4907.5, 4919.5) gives 21.2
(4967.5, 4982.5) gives 21.5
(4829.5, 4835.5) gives 22.4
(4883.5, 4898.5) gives 22.4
